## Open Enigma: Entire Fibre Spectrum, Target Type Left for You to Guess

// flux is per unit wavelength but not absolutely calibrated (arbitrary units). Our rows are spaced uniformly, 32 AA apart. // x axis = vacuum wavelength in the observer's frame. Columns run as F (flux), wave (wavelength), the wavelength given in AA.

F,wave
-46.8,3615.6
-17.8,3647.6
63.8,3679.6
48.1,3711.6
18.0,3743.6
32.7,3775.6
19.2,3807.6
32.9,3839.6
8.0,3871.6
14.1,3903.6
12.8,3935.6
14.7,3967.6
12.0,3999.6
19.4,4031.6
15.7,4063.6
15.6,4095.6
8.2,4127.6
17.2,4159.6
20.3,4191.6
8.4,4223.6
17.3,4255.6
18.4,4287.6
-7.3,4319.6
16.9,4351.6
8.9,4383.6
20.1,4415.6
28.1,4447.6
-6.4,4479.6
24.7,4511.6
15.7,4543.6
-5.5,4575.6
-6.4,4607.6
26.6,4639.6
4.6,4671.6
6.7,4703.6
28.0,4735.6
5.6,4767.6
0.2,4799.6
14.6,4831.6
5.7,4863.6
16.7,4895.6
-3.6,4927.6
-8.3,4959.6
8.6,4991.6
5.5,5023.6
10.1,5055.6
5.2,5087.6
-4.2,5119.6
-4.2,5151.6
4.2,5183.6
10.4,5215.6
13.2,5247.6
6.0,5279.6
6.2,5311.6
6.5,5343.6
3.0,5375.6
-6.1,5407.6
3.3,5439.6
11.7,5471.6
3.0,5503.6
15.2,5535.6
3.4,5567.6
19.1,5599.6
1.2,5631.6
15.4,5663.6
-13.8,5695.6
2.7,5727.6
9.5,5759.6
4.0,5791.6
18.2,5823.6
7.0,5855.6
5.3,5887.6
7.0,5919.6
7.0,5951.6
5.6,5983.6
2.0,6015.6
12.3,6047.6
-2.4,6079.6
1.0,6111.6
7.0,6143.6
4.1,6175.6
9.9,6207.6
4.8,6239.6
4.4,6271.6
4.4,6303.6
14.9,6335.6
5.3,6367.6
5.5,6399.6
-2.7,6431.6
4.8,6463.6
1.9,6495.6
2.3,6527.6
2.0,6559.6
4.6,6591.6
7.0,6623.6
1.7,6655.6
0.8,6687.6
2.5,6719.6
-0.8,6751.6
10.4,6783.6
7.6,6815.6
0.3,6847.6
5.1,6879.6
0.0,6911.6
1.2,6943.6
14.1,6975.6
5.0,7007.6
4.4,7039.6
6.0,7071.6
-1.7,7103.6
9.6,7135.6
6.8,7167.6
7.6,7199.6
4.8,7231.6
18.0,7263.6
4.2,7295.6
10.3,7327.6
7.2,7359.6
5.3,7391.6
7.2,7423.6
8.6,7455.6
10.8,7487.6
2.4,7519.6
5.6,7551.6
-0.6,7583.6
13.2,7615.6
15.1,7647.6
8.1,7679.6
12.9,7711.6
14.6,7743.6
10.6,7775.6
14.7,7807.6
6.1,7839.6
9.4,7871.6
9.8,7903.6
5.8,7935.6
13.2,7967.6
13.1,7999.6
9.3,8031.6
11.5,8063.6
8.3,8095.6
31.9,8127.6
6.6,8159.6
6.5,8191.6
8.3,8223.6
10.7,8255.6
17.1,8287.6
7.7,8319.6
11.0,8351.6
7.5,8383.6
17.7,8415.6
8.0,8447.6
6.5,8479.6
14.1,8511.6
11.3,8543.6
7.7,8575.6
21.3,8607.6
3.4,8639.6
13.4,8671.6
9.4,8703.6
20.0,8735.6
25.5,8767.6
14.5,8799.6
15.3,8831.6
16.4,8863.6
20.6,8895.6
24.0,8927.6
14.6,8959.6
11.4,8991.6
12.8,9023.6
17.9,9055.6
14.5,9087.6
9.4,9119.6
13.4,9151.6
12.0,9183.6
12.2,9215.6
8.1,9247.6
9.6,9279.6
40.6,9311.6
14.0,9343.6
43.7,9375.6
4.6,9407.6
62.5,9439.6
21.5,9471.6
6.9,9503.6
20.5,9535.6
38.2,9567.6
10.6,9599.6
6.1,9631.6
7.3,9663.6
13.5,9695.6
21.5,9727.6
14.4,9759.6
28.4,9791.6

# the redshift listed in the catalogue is 1.18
